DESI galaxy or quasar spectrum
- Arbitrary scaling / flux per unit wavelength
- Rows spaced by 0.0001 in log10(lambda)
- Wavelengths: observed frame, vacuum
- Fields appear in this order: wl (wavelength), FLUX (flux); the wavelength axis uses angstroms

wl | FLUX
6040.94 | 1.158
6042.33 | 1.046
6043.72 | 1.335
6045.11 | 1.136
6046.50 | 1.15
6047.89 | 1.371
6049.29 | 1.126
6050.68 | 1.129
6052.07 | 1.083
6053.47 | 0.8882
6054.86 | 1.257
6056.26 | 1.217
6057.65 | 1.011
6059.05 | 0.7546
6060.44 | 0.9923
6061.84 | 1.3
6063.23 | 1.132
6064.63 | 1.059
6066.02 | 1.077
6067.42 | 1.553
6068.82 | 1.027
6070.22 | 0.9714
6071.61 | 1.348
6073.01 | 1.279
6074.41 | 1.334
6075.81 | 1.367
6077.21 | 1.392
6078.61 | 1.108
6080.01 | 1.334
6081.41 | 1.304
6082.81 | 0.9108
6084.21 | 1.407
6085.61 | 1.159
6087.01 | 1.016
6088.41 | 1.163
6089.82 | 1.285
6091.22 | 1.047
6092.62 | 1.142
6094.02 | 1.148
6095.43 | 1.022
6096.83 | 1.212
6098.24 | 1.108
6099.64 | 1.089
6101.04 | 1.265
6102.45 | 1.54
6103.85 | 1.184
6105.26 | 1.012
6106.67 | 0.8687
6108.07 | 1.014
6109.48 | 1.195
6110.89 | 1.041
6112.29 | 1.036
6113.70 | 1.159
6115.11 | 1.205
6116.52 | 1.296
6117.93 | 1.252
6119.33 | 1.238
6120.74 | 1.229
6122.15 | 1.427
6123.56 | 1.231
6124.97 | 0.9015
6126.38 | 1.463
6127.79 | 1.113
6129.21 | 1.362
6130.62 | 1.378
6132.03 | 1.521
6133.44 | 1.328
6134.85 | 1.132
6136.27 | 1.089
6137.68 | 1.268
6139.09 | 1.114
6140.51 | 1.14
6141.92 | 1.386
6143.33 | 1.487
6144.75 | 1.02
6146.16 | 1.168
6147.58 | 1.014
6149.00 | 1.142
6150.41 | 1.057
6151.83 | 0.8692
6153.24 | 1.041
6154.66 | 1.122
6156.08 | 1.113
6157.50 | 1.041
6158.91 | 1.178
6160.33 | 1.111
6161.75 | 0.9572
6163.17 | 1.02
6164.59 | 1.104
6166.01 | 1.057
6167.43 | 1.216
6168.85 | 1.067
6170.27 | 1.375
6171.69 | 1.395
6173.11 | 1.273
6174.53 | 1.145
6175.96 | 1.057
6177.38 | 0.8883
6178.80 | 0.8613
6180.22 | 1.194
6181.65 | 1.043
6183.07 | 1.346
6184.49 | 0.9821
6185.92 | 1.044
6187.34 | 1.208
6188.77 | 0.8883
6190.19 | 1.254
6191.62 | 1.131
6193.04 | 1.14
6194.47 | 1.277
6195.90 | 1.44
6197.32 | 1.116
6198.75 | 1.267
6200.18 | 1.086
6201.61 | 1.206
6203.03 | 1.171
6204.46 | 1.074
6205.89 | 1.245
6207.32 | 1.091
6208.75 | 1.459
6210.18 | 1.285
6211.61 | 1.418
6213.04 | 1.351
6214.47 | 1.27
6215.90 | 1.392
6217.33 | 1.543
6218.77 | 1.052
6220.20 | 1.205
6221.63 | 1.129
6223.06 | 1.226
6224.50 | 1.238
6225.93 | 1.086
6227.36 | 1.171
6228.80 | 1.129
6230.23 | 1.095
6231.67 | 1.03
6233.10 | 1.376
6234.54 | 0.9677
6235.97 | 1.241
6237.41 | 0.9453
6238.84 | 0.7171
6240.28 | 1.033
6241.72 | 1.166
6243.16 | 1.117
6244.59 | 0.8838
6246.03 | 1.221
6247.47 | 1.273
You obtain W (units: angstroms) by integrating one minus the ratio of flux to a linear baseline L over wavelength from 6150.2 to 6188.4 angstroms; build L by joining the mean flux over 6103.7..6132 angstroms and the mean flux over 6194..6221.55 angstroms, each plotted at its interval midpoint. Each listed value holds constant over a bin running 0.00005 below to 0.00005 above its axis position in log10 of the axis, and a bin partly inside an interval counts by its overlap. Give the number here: 3.9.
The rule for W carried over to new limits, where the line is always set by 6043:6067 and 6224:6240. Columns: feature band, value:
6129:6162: -1.9 angstroms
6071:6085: -2.0 angstroms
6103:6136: -2.7 angstroms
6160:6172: -0.4 angstroms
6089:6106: -0.8 angstroms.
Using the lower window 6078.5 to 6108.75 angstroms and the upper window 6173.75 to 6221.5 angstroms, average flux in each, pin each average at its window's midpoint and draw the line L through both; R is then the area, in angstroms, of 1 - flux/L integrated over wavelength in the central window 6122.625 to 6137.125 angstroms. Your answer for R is -1.13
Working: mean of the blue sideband 1.15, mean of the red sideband 1.19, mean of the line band 1.25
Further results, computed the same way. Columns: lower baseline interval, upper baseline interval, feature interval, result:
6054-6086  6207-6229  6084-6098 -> 0.54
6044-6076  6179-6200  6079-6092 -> -0.27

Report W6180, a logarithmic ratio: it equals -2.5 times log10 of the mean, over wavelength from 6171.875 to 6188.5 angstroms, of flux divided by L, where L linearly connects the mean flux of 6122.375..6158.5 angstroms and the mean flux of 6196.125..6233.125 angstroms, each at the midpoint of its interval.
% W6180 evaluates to 0.10 mag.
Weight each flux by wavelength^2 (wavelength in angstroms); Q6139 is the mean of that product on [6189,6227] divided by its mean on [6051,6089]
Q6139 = 1.1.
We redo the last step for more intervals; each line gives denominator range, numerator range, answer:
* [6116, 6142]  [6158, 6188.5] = 0.90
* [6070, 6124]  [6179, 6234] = 1.04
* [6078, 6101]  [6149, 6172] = 0.98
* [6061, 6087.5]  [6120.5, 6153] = 1.01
